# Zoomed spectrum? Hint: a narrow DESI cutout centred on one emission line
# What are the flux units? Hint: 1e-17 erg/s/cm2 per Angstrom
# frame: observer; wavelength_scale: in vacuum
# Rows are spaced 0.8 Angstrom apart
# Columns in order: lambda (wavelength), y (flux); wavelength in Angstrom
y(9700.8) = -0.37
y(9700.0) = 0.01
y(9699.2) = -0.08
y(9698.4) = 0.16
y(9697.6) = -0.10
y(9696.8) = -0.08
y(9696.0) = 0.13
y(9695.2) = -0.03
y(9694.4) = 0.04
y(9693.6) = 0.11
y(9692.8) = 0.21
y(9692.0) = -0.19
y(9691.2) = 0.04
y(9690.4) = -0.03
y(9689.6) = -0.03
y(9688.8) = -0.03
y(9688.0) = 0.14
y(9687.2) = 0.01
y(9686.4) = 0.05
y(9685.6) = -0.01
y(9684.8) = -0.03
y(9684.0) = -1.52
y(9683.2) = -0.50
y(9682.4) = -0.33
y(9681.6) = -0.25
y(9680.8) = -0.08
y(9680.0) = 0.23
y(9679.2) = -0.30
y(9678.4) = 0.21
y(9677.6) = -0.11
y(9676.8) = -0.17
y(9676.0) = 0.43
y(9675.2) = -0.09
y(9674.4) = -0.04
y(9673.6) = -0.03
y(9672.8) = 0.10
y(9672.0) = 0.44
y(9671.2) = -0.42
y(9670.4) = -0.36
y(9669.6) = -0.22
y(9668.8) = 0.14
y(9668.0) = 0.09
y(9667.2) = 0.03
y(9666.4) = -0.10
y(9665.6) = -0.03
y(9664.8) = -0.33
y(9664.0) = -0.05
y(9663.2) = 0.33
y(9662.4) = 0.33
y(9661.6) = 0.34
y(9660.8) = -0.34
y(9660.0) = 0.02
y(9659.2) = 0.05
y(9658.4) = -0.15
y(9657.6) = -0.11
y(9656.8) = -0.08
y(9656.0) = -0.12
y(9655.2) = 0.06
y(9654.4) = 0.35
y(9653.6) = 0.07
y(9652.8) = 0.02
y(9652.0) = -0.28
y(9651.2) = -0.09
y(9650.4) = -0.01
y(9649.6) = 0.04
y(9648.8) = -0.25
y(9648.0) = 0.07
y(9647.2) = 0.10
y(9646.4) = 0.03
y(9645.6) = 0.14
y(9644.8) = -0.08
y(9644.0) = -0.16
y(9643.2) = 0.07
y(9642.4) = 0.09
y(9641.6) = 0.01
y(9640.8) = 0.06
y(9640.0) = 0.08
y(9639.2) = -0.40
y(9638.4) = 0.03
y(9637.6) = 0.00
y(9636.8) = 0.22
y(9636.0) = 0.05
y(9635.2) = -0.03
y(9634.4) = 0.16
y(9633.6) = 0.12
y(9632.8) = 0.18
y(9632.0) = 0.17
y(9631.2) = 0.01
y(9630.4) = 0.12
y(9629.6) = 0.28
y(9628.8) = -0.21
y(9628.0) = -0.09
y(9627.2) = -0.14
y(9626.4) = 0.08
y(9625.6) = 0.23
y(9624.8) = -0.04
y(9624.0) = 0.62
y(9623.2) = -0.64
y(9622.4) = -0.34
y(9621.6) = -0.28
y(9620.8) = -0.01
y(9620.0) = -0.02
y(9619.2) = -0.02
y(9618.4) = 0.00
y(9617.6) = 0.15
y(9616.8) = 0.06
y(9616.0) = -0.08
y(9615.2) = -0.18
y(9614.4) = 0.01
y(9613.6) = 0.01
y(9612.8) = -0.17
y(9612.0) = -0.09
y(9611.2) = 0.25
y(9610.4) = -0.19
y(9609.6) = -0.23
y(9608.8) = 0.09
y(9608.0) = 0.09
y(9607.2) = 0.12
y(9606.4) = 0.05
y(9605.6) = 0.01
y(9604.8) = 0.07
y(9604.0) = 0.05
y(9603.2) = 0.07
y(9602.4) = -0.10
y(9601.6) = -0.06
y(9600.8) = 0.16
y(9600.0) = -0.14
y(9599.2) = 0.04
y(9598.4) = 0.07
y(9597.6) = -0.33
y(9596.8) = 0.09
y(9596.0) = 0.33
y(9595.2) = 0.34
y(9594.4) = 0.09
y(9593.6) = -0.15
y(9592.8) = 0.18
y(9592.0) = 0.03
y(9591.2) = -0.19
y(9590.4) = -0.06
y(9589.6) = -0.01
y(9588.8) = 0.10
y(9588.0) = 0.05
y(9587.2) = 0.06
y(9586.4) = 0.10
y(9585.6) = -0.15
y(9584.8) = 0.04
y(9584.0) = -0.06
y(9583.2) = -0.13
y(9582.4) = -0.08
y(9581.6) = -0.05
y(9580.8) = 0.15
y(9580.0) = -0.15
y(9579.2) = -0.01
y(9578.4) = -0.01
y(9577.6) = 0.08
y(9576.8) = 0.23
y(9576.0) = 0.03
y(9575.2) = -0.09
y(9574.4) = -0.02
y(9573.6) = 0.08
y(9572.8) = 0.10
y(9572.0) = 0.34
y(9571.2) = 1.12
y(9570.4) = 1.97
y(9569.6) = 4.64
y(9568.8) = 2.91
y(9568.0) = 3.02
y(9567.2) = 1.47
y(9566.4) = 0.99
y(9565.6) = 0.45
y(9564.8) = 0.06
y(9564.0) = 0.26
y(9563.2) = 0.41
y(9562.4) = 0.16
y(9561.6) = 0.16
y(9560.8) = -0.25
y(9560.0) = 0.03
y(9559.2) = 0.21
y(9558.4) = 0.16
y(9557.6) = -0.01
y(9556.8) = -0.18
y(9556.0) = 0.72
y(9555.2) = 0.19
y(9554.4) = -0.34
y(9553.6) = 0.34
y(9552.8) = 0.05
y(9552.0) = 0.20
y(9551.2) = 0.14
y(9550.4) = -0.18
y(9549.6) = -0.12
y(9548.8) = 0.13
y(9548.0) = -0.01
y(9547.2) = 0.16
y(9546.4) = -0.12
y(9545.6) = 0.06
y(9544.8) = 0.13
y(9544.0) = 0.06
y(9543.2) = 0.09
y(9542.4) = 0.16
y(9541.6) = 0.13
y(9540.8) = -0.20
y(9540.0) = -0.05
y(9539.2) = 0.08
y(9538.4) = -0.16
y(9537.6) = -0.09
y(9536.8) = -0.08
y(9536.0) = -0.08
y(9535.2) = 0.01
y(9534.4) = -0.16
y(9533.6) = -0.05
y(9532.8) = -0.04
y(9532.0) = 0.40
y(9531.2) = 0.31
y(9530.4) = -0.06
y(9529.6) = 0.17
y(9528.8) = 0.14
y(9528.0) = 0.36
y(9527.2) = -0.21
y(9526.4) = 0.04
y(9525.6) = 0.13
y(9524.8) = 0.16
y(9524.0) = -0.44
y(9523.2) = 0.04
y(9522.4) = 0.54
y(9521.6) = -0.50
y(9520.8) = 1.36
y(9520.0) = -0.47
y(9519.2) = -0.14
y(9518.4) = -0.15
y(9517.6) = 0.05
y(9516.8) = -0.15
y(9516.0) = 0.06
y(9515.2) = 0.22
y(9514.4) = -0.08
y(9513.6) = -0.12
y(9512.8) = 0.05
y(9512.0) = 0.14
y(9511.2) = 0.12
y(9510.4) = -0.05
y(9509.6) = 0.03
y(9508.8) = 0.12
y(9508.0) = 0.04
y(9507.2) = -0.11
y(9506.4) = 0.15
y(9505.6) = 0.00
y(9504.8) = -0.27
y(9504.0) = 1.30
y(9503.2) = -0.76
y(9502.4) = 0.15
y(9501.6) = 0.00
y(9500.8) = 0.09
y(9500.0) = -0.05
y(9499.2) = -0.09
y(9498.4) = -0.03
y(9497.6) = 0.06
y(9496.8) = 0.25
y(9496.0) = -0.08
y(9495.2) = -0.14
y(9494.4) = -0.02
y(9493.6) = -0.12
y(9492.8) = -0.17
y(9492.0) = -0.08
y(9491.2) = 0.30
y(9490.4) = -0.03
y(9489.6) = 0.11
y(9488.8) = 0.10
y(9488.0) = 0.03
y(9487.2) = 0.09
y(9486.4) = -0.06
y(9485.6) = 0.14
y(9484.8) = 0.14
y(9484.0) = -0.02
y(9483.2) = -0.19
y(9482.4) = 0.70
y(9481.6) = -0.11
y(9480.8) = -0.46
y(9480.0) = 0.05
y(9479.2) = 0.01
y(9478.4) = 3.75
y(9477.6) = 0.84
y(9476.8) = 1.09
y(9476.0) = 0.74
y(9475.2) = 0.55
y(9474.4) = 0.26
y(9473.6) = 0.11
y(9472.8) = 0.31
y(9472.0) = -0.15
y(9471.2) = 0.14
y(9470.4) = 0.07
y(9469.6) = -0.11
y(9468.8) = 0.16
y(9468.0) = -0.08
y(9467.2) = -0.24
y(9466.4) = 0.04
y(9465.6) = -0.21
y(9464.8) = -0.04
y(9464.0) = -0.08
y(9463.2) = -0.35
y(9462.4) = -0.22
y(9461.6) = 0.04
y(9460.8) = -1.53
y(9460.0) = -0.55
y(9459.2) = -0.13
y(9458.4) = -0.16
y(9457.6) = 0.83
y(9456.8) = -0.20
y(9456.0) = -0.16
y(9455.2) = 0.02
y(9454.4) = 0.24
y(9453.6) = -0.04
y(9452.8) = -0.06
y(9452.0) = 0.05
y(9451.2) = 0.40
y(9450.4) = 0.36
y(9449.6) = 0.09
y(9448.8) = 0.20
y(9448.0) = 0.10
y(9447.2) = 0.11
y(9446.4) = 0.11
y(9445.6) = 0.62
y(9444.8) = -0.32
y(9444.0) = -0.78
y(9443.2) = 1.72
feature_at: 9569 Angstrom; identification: [O III]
